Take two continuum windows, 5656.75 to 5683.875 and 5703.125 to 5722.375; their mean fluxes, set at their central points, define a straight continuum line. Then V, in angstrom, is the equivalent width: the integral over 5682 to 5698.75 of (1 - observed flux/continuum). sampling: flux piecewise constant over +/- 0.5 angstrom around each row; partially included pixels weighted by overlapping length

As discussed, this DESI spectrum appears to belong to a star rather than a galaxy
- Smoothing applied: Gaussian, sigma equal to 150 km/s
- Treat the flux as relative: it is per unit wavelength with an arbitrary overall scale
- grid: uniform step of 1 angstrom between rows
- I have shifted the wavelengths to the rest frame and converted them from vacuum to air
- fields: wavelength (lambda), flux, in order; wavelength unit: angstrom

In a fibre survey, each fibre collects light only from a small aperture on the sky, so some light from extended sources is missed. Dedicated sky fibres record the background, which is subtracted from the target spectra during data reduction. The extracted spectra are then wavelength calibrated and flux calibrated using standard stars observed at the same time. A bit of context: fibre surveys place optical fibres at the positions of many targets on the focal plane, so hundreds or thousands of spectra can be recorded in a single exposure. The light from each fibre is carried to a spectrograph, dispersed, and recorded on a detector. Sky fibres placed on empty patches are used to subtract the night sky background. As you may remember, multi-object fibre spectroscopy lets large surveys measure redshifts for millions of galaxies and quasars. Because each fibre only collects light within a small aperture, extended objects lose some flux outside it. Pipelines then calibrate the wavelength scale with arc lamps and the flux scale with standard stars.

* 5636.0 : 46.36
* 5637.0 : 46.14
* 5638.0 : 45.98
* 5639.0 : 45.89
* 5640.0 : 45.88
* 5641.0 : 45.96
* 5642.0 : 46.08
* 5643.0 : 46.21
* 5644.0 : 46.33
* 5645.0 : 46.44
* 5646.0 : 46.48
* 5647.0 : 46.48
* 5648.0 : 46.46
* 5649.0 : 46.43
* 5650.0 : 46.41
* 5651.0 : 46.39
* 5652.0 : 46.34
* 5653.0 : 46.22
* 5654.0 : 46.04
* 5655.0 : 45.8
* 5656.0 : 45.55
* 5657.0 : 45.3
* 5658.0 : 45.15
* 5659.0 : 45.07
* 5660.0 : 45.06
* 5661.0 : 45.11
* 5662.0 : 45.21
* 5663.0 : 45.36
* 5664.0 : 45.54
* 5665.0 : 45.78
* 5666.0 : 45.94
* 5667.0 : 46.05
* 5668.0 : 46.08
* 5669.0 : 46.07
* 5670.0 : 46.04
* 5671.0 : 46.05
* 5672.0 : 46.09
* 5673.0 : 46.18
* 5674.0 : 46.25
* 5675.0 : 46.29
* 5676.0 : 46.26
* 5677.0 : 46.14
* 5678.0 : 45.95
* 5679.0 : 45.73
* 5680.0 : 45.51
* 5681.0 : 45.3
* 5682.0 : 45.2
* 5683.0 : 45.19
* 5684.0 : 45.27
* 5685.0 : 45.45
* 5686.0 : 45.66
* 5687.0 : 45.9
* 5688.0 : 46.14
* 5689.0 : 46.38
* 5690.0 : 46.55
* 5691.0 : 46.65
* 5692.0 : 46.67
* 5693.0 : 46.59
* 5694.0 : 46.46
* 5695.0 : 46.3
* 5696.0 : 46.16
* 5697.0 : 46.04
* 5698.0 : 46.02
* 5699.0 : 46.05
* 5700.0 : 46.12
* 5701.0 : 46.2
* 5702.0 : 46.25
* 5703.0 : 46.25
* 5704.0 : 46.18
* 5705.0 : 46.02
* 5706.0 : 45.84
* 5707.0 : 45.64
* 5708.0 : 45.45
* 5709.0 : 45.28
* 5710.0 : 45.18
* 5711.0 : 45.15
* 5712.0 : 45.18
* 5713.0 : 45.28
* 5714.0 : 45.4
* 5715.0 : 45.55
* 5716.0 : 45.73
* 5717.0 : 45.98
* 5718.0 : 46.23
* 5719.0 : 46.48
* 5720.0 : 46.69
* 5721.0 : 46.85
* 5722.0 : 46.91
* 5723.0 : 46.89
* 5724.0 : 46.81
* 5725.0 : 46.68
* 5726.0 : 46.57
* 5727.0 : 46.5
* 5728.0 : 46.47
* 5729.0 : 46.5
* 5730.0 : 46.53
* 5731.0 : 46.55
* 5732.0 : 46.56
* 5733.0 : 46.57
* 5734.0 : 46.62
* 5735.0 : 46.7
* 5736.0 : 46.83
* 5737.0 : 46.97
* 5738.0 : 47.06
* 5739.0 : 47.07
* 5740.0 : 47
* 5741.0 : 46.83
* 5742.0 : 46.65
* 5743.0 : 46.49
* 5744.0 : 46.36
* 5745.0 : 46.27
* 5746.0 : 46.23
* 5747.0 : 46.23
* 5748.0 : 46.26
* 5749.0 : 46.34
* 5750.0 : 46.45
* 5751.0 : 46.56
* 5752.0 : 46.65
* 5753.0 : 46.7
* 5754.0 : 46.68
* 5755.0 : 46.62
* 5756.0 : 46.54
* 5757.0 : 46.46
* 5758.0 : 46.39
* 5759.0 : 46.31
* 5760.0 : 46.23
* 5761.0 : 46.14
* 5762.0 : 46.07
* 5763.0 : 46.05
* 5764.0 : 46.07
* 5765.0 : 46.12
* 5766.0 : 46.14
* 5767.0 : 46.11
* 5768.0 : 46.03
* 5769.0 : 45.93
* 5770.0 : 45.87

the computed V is -0.11 angstrom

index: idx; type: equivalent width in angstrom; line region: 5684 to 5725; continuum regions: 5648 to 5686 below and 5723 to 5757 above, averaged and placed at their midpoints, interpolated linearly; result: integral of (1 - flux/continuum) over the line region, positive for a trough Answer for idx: 0.1 angstrom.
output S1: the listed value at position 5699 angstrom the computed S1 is 46.05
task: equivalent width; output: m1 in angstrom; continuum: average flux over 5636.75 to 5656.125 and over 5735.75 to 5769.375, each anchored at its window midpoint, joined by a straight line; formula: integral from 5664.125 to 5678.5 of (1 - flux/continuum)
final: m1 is 0.05 angstrom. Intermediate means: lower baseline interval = 46.2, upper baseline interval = 46.4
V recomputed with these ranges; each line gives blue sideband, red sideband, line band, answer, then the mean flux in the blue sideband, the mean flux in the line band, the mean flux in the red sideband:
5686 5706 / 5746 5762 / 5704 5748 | 0.0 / 46.2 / 46.3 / 46.4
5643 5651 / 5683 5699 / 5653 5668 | 0.3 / 46.4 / 45.5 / 46.1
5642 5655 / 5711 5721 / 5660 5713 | 0.2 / 46.3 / 45.9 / 45.9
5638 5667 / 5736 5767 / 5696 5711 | 0.1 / 45.9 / 45.9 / 46.5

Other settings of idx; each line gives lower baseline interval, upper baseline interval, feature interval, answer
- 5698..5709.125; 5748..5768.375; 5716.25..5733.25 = -0.2 angstrom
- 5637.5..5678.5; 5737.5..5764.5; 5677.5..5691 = 0.1 angstrom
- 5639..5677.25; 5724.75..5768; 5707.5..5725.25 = 0.1 angstrom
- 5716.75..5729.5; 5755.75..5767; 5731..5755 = -0.1 angstrom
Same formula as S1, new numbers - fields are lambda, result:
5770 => 45.87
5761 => 46.14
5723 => 46.89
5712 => 45.18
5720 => 46.69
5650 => 46.41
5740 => 47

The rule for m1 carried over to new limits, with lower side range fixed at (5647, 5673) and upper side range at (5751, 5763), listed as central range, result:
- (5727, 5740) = -0.1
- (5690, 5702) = -0.1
